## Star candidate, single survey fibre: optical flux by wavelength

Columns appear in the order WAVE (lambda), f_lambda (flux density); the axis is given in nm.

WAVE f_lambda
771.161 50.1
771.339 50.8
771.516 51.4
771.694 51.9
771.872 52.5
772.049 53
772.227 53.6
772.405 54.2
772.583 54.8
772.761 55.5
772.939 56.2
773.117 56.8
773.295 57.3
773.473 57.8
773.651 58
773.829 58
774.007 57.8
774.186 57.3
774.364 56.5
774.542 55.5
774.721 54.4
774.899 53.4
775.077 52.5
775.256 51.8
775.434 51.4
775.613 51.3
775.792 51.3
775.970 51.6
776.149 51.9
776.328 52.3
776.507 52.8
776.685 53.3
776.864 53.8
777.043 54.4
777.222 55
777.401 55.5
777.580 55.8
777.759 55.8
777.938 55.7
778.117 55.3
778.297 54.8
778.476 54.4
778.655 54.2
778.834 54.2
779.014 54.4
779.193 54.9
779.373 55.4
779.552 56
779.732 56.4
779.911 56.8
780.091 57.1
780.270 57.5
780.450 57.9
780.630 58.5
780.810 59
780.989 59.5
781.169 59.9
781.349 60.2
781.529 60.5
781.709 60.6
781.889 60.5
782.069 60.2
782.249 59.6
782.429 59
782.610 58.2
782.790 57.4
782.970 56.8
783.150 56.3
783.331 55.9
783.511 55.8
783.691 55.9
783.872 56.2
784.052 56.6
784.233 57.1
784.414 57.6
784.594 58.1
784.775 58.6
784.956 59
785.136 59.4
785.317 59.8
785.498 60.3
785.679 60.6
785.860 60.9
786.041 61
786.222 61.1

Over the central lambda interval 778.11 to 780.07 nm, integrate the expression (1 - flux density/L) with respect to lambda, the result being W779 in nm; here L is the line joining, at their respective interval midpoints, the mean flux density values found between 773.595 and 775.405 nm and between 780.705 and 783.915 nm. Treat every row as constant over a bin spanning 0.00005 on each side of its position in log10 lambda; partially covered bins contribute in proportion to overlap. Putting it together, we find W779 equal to 0.07 nm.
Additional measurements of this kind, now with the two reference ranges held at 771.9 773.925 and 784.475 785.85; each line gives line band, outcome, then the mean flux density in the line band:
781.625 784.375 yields 0.05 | 57.7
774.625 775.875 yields 0.09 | 52.3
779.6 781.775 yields -0.02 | 58.6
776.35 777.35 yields 0.06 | 53.8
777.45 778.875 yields 0.06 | 55.1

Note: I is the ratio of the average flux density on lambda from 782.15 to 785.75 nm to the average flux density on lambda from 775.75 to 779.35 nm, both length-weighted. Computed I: 1.07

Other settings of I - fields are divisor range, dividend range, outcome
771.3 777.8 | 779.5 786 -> 1.08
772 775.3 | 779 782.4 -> 1.05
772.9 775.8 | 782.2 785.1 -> 1.04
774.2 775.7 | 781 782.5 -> 1.12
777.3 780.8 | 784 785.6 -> 1.05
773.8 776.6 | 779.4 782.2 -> 1.09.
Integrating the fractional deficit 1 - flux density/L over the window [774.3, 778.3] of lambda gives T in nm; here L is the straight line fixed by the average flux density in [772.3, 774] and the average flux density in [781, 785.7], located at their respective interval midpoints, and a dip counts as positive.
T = 0.24 nm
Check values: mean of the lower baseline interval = 56.6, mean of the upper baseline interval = 58.4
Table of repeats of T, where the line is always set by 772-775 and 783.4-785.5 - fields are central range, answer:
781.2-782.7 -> -0.066 nm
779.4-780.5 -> 0.003 nm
